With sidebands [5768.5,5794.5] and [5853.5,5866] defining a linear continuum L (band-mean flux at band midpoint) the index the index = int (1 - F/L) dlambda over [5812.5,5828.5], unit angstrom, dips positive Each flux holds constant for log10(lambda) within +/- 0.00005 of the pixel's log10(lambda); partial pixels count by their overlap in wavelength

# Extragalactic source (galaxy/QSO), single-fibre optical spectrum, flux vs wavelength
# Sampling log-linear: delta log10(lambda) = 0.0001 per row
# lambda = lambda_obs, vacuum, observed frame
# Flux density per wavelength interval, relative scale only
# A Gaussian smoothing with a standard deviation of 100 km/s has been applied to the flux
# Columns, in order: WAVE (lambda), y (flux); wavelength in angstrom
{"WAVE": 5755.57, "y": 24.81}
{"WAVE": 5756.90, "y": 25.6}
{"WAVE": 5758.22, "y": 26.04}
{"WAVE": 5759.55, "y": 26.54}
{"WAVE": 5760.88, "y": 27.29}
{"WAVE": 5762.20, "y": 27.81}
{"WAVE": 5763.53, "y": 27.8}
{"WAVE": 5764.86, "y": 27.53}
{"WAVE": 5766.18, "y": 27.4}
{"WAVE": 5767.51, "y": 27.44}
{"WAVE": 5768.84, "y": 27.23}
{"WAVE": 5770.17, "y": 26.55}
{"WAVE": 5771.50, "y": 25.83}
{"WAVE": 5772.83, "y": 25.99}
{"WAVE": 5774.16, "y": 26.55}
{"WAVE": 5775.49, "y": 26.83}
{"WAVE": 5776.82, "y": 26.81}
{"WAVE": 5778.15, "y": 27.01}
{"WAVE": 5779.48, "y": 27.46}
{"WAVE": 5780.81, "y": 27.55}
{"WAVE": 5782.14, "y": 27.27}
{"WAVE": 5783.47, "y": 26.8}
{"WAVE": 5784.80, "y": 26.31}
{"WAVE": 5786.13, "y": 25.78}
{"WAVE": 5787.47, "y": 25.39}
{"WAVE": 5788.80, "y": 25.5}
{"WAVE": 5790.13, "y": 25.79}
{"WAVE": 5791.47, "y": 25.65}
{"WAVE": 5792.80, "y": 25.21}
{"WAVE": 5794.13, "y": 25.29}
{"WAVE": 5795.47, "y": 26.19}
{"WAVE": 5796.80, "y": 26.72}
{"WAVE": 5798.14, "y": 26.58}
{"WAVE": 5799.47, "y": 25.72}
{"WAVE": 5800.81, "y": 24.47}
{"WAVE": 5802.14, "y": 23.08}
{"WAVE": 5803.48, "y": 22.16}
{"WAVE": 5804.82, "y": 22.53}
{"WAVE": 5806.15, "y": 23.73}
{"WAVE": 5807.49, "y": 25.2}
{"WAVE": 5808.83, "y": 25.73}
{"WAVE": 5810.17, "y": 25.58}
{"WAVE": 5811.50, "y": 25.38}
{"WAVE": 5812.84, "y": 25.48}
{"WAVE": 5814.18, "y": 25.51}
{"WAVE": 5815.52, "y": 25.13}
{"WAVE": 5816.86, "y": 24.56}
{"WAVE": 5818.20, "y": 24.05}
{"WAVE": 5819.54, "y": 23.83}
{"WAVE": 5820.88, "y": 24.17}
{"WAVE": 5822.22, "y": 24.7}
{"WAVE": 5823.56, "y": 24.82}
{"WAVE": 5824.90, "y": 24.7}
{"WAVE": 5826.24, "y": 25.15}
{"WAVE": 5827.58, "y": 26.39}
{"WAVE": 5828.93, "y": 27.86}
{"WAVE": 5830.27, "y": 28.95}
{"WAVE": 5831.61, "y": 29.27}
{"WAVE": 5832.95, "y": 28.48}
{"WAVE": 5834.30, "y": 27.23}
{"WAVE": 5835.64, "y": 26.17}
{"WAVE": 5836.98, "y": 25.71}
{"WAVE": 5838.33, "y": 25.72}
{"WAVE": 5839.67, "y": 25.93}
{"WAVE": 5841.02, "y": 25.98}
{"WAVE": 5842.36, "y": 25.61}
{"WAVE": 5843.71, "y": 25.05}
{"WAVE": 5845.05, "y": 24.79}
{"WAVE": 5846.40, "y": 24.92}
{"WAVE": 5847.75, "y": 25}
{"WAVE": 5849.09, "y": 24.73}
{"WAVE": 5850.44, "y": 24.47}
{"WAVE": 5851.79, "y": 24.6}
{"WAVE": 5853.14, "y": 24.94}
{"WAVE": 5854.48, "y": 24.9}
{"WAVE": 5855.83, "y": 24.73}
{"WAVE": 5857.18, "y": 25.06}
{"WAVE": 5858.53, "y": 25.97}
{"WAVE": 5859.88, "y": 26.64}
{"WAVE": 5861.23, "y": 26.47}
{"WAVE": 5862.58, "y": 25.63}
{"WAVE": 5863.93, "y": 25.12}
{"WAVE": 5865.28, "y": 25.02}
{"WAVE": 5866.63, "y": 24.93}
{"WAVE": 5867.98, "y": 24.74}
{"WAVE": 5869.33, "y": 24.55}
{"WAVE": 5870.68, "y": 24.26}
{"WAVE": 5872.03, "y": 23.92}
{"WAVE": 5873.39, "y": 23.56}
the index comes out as 0.6 angstrom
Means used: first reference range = 26.3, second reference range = 25.5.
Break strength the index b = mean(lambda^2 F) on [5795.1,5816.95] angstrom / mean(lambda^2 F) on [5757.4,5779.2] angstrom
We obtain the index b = 0.94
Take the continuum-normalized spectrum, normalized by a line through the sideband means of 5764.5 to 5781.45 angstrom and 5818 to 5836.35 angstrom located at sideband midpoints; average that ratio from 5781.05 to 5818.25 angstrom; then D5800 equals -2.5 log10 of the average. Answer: 0.05 mag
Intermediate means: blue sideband 26.9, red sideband 26.2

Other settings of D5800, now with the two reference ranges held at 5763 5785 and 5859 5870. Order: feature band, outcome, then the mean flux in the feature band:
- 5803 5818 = 0.07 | 24.6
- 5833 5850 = 0.01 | 25.7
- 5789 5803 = 0.05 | 25.4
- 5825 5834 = -0.06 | 27.5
